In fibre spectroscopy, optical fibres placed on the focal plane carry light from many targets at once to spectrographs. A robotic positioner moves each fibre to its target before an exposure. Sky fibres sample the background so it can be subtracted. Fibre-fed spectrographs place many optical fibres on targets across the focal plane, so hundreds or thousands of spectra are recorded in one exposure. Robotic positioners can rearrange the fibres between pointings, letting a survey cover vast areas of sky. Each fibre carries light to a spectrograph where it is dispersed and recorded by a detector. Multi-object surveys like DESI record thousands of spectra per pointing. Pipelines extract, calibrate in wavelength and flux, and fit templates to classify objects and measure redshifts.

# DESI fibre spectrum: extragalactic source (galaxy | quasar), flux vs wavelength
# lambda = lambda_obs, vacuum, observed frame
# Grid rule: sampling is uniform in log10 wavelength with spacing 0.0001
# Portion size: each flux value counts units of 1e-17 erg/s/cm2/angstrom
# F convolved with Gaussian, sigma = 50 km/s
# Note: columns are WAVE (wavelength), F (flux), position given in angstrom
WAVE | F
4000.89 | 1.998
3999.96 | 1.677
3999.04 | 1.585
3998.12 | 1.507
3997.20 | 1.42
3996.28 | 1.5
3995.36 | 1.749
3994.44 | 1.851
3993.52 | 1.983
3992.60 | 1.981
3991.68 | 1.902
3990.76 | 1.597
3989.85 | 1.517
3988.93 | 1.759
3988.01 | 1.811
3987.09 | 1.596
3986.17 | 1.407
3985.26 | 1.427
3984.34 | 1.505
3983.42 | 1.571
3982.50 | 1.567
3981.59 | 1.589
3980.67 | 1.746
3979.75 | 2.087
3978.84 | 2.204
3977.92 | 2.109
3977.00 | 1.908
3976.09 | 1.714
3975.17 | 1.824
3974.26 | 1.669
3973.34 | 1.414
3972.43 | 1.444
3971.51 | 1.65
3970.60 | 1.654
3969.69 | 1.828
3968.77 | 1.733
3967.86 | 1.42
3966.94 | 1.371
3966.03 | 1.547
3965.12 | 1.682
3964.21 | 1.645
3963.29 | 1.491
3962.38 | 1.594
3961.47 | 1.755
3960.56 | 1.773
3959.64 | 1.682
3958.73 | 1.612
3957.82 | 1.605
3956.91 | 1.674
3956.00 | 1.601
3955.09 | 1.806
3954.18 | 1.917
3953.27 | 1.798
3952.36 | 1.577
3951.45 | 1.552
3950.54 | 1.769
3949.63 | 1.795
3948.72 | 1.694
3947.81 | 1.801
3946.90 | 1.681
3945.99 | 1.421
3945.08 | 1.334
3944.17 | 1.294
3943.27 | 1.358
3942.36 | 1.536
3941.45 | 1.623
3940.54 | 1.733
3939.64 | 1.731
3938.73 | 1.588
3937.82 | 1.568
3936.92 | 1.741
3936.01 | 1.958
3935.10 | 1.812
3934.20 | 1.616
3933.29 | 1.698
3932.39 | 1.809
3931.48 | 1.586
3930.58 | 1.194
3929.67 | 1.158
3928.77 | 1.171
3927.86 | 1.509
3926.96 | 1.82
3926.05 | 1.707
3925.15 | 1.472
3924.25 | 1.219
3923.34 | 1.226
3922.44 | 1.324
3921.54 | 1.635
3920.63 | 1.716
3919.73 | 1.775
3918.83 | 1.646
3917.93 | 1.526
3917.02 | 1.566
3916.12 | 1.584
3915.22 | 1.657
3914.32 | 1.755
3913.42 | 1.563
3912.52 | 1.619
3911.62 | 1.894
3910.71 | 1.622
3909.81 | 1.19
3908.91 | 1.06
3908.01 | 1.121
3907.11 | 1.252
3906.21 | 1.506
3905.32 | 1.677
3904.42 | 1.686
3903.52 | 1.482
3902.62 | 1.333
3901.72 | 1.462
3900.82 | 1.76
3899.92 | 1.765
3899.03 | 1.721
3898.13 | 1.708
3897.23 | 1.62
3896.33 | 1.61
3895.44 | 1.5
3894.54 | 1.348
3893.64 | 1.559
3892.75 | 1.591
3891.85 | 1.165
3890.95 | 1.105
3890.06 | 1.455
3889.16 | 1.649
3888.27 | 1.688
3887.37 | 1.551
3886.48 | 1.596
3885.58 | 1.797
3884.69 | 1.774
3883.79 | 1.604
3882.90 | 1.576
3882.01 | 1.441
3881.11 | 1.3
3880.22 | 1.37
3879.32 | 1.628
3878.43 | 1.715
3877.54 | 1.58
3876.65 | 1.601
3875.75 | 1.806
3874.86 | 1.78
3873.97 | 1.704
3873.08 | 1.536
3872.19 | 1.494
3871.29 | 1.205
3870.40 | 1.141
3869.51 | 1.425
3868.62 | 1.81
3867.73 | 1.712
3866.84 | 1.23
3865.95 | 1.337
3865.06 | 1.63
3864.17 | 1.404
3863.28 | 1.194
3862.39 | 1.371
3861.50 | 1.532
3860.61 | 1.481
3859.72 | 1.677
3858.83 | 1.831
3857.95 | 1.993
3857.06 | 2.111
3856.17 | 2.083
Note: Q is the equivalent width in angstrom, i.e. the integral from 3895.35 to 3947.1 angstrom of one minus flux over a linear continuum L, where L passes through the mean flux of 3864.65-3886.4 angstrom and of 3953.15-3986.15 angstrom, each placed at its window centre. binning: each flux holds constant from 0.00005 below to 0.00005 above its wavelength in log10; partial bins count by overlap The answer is 2.0 angstrom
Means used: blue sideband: 1.55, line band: 1.55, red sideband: 1.68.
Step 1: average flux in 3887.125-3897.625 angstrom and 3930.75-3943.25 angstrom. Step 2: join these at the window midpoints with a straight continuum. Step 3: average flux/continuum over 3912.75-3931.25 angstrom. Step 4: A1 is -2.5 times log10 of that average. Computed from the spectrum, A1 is 0.06 mag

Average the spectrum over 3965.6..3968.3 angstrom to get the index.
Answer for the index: 1.44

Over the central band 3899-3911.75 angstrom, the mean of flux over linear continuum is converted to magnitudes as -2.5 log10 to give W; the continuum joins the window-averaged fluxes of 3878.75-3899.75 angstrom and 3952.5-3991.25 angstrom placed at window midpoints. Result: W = 0.06 mag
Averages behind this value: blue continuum 1.54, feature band 1.48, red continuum 1.67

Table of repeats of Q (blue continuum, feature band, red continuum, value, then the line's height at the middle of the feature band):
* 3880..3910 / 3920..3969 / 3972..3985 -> 1.4 angstrom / 1.64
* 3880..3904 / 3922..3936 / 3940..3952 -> 0.6 angstrom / 1.57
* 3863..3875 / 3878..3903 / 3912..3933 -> -0.9 angstrom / 1.49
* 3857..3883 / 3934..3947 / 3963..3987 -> 0.2 angstrom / 1.62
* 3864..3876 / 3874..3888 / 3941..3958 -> -0.8 angstrom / 1.53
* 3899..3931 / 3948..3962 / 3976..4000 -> -0.8 angstrom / 1.62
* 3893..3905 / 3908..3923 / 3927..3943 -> 0.3 angstrom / 1.59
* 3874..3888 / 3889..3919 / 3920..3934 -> 0.6 angstrom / 1.55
